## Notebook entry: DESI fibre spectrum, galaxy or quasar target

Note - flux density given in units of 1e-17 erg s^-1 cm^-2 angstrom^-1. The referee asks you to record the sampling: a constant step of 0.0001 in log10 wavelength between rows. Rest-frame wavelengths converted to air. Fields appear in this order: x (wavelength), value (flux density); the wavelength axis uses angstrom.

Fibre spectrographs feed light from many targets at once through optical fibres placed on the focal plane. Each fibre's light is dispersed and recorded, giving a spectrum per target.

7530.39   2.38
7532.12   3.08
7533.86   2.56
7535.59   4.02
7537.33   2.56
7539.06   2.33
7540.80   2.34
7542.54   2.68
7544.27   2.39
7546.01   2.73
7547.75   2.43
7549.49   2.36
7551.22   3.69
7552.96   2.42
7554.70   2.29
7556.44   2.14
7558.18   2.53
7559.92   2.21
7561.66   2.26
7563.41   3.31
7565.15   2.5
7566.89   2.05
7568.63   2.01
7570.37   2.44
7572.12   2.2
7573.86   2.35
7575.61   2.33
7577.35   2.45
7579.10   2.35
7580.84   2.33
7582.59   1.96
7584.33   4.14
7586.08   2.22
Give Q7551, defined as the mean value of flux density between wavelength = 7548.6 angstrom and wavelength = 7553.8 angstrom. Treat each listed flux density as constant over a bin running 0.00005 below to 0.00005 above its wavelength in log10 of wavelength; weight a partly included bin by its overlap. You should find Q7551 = 2.83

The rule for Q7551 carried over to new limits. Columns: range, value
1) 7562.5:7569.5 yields 2.47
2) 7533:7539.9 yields 2.87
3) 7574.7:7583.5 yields 2.29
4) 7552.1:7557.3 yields 2.28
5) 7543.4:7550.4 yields 2.49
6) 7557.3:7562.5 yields 2.33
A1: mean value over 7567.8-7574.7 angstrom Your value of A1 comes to 2.25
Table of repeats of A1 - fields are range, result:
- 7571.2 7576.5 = 2.29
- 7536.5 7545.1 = 2.46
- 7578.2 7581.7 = 2.34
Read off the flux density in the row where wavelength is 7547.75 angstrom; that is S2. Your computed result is 2.43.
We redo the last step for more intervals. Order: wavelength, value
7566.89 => 2.05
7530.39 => 2.38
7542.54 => 2.68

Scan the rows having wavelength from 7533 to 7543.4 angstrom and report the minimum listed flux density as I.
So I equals 2.33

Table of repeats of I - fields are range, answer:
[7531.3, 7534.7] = 2.56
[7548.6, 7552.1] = 2.36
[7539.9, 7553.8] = 2.34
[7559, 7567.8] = 2.05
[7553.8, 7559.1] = 2.14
